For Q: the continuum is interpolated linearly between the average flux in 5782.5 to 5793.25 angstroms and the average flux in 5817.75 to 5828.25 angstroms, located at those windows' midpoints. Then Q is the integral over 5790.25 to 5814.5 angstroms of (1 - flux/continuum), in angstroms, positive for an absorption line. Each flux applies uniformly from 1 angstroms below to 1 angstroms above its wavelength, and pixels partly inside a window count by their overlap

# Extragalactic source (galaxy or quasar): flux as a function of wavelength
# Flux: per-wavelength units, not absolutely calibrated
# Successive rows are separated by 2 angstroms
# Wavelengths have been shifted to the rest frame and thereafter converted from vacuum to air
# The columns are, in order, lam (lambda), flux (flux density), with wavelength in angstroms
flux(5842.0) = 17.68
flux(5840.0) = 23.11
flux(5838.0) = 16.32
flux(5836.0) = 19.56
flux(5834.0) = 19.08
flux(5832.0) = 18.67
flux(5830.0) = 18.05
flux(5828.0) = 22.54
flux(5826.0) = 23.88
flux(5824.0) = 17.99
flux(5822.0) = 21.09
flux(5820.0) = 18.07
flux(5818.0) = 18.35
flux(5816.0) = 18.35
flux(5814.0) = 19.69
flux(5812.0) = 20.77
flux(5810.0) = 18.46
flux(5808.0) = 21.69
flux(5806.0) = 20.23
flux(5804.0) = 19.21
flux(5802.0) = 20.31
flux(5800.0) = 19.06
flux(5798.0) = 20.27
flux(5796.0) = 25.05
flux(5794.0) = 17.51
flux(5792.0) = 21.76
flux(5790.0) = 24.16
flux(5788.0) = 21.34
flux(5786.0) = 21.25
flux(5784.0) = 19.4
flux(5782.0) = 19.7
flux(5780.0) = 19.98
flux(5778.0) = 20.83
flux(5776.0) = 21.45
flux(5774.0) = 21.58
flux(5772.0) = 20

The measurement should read 0.6 angstroms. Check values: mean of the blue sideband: 21.4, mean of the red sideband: 20.3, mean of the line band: 20.5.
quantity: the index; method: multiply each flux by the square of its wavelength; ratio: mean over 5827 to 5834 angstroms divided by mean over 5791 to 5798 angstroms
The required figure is 0.94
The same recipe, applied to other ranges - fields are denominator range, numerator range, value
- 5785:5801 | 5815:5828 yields 0.94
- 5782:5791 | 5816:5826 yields 0.92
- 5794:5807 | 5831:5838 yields 0.93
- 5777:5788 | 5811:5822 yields 0.96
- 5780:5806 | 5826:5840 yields 0.96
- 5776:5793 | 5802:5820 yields 0.94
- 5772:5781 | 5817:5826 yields 0.95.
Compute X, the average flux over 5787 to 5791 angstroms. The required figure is 22.8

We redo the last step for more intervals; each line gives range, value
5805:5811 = 20.1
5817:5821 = 18.2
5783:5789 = 20.7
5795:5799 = 22.7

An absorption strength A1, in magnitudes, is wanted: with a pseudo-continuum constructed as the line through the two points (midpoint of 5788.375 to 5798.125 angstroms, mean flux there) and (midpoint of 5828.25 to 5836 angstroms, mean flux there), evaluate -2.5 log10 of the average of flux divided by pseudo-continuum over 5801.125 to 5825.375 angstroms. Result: 0.05 mag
